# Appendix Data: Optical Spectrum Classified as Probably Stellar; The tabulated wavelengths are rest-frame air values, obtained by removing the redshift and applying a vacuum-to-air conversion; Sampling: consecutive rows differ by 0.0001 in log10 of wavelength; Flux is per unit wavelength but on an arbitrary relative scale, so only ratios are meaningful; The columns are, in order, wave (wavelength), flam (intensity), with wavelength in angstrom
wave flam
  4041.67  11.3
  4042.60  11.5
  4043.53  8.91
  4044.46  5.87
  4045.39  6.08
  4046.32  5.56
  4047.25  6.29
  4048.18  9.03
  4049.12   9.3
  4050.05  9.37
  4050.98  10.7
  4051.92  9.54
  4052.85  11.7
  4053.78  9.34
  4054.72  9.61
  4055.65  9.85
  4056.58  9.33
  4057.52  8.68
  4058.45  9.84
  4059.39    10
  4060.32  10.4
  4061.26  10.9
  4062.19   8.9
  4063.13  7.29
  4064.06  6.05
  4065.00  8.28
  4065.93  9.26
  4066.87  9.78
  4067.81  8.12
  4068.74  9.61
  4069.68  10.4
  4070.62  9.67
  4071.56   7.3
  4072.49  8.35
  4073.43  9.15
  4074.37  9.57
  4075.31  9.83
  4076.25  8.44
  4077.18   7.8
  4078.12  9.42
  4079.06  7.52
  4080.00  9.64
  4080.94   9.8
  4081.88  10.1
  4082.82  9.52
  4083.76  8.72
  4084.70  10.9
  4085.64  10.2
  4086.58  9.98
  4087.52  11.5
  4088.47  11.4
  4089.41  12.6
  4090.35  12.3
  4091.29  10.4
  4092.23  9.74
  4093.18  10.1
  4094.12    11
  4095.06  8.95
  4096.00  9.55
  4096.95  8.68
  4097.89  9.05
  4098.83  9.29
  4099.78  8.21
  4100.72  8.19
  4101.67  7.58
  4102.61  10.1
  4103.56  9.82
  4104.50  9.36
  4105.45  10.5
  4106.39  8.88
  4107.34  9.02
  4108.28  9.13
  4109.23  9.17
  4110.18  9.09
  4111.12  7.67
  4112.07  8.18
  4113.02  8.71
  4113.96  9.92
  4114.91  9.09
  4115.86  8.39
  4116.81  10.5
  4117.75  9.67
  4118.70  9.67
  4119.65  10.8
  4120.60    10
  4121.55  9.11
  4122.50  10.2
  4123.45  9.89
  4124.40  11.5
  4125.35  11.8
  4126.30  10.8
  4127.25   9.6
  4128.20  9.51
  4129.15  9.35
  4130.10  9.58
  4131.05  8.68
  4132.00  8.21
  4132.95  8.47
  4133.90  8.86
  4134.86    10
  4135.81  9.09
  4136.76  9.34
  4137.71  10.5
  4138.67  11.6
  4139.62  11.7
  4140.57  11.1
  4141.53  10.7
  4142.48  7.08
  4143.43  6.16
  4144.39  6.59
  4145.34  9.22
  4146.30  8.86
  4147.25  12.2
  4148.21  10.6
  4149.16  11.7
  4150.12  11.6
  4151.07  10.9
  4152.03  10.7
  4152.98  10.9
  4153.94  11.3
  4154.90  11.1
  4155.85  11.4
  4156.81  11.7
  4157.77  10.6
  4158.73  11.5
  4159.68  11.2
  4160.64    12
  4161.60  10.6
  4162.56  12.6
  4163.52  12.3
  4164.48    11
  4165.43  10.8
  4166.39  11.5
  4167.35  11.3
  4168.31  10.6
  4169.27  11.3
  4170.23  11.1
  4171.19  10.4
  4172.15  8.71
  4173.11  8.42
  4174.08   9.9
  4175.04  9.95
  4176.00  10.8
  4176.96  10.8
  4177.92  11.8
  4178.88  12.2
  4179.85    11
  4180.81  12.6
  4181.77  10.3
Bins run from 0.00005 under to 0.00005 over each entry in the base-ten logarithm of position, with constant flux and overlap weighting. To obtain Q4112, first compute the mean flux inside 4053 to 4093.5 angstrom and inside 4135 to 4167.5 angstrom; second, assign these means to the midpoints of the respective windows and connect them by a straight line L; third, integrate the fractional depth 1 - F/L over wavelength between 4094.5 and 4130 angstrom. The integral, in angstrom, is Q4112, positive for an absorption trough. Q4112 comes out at 2.28 angstrom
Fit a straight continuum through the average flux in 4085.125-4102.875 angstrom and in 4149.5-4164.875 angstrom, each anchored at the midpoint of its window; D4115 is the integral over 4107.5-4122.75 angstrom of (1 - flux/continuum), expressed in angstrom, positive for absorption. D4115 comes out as 1.6 angstrom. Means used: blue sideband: 9.94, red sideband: 11.3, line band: 9.31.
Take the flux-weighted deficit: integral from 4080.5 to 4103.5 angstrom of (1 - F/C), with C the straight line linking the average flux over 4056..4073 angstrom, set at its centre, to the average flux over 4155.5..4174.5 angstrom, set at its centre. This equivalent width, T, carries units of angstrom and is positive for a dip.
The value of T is -0.9 angstrom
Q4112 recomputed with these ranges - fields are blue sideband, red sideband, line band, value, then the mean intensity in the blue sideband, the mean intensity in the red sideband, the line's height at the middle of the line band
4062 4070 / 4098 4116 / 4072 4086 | -0.9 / 8.59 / 8.97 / 8.71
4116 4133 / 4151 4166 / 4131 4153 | 1.7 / 9.86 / 11.3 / 10.6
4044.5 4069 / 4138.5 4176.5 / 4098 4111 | 0.9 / 8.9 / 10.6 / 9.7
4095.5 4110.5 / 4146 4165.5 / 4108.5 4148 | 2.3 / 9.1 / 11.3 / 10.1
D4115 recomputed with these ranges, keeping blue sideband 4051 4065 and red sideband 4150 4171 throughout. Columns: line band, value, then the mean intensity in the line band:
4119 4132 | 0.8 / 9.99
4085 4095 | -0.9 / 10.8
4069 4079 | 0.8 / 8.94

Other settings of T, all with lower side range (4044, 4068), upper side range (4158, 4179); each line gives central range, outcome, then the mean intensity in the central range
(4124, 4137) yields 0.7 angstrom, 9.62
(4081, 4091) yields -1.4 angstrom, 10.7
